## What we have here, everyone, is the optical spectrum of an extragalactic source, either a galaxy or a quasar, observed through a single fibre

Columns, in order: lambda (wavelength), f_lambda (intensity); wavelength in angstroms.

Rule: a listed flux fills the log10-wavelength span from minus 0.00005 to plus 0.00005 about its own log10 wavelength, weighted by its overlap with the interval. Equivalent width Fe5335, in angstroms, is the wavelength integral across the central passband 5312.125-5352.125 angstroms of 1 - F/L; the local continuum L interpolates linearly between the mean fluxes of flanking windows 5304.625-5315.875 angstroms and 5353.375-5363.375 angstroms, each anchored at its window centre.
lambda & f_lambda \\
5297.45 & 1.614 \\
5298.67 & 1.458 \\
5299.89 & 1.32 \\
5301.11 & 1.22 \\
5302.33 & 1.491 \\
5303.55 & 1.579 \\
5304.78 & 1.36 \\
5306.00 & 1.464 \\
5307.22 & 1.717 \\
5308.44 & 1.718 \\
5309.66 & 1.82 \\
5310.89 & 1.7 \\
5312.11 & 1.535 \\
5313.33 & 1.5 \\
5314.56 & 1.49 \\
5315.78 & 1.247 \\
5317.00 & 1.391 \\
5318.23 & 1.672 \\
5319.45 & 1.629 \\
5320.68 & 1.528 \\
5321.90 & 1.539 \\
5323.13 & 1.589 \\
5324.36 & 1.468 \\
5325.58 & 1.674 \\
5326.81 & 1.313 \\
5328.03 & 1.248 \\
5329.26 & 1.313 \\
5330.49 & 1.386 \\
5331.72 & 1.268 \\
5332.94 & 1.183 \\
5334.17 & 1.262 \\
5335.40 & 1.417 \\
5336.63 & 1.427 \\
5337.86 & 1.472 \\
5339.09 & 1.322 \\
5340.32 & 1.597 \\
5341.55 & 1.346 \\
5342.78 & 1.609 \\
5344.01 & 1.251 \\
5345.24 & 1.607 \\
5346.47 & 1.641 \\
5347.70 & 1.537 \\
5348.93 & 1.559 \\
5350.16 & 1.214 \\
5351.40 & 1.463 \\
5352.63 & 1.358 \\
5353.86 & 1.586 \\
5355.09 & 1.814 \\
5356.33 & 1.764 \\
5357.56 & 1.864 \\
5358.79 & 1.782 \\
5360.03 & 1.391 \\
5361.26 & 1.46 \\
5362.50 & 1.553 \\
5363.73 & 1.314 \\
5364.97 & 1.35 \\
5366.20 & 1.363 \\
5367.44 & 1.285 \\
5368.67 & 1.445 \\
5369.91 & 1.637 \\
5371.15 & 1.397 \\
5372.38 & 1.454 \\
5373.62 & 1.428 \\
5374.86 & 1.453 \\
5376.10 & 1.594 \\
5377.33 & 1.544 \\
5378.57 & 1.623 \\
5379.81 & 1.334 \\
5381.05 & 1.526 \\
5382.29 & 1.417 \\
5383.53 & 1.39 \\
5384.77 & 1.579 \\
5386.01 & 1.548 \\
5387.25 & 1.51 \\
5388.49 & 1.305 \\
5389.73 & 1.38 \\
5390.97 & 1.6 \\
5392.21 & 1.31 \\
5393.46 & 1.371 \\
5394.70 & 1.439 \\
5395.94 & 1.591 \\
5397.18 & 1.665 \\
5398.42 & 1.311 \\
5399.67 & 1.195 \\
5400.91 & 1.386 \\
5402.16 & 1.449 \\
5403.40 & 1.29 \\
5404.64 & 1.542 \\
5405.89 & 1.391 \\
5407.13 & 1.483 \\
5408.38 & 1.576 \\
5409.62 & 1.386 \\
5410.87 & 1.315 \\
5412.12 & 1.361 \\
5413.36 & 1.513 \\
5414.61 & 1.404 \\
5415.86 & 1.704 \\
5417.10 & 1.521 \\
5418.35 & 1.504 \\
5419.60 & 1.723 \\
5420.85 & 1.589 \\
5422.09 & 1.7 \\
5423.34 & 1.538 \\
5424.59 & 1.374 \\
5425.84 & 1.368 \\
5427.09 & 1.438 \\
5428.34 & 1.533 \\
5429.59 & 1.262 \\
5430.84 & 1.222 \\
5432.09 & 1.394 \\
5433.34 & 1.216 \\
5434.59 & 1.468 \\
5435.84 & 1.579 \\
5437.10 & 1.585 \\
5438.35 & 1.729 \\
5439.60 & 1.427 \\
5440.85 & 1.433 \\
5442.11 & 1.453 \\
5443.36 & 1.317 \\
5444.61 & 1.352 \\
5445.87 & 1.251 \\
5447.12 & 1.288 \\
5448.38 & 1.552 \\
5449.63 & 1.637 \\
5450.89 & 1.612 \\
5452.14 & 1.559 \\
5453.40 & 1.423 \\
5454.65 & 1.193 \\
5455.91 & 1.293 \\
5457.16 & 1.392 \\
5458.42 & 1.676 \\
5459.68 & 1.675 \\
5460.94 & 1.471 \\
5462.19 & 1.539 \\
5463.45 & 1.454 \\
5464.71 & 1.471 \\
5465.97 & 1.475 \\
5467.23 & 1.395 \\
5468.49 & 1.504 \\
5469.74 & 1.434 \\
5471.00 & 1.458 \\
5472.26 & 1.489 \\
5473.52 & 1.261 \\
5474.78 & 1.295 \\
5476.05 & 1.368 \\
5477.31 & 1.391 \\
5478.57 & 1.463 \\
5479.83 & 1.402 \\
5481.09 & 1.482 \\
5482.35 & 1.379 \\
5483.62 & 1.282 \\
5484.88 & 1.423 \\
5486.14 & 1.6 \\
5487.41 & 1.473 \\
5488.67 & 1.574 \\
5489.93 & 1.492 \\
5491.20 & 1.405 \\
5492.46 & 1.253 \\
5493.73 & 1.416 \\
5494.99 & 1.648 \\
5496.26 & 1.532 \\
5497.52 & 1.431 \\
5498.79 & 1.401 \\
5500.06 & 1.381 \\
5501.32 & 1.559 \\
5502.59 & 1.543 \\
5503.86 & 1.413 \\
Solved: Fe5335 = 4.1 angstroms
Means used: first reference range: 1.58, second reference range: 1.64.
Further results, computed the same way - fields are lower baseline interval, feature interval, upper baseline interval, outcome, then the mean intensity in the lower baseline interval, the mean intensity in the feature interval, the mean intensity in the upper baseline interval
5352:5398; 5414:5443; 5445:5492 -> -0.3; 1.5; 1.48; 1.45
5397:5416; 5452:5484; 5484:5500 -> 0.5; 1.42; 1.43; 1.46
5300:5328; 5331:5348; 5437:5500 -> 1.0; 1.52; 1.42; 1.45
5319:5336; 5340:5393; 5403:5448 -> -2.3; 1.41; 1.49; 1.45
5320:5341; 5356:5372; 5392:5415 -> -1.0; 1.41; 1.5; 1.42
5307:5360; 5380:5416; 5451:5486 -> 0.8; 1.5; 1.44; 1.44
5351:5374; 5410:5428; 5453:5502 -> -0.3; 1.51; 1.5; 1.44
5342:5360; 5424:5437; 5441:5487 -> 0.7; 1.57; 1.39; 1.44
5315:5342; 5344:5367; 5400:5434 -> -1.5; 1.42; 1.52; 1.45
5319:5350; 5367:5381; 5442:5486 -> -0.4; 1.44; 1.48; 1.43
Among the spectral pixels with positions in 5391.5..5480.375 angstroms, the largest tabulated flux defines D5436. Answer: 1.729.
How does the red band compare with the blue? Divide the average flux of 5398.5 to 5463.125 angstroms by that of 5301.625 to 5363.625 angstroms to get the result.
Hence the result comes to 0.97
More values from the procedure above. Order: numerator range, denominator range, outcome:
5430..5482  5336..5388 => 0.96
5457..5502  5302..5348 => 0.98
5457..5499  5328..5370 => 1.00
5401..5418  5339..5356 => 0.97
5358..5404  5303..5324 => 0.93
